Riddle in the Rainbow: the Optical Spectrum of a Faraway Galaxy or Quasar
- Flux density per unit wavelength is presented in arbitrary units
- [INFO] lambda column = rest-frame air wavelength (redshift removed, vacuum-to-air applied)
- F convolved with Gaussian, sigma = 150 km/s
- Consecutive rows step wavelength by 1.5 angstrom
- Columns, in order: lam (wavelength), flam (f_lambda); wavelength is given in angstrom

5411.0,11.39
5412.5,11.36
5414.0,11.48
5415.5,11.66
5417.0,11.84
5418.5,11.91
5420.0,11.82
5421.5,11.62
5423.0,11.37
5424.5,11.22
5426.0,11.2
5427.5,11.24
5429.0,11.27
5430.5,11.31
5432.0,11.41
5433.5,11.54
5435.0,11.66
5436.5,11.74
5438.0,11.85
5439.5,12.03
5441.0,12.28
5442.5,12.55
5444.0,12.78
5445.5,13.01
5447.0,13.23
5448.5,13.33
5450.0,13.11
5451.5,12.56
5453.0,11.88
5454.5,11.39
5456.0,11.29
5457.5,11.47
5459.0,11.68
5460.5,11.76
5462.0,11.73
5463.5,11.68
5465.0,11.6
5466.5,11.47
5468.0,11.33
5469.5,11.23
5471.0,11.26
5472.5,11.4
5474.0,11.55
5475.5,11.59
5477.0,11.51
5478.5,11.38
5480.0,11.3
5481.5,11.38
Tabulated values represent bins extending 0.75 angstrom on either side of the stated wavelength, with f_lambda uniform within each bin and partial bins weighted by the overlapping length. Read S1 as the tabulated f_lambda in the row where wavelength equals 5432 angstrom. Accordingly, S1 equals 11.41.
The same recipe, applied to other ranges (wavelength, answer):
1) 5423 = 11.37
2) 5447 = 13.23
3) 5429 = 11.27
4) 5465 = 11.6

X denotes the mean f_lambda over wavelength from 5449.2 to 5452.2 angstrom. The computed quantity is 12.8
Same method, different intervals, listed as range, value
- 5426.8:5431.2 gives 11.3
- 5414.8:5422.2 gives 11.8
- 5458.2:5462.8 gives 11.7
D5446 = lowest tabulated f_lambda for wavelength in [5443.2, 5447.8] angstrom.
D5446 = 12.78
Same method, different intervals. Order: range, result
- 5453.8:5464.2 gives 11.29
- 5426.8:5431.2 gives 11.24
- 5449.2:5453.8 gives 11.88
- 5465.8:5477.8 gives 11.23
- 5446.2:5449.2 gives 13.23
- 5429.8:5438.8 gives 11.31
